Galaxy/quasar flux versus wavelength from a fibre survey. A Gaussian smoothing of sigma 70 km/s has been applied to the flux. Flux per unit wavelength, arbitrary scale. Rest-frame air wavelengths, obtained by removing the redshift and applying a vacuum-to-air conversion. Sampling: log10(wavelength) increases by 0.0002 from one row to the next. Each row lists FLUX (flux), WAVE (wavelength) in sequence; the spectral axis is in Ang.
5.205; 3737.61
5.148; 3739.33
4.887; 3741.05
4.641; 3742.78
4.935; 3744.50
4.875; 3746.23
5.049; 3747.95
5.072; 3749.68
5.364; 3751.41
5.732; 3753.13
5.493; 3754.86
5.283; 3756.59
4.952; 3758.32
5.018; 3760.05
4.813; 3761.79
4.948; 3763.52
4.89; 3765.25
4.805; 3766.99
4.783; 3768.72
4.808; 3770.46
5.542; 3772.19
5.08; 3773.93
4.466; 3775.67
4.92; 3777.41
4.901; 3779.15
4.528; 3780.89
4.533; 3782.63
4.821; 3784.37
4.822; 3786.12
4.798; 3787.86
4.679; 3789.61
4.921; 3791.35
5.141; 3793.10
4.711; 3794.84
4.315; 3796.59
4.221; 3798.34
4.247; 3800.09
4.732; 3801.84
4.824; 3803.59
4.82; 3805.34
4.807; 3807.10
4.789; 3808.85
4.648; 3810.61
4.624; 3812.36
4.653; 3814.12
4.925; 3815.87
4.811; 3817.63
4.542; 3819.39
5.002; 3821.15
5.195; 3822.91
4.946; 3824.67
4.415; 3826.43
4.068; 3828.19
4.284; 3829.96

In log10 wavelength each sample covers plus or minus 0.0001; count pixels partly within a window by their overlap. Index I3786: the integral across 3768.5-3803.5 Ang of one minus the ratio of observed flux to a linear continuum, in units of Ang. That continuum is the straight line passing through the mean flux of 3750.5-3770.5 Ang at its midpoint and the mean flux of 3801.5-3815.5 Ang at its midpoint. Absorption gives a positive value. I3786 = 1.1 Ang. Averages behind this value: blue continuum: 5.08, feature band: 4.75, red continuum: 4.74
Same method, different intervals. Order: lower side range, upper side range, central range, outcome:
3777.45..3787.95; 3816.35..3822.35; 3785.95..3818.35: 0.5 Ang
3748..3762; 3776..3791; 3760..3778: 0.3 Ang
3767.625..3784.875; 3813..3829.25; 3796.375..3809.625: 0.4 Ang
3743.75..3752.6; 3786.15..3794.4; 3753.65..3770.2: 0.0 Ang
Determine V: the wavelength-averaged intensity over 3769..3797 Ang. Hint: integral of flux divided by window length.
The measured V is 4.82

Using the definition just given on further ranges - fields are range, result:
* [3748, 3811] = 4.87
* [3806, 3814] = 4.71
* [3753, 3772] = 5.04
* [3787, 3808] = 4.68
